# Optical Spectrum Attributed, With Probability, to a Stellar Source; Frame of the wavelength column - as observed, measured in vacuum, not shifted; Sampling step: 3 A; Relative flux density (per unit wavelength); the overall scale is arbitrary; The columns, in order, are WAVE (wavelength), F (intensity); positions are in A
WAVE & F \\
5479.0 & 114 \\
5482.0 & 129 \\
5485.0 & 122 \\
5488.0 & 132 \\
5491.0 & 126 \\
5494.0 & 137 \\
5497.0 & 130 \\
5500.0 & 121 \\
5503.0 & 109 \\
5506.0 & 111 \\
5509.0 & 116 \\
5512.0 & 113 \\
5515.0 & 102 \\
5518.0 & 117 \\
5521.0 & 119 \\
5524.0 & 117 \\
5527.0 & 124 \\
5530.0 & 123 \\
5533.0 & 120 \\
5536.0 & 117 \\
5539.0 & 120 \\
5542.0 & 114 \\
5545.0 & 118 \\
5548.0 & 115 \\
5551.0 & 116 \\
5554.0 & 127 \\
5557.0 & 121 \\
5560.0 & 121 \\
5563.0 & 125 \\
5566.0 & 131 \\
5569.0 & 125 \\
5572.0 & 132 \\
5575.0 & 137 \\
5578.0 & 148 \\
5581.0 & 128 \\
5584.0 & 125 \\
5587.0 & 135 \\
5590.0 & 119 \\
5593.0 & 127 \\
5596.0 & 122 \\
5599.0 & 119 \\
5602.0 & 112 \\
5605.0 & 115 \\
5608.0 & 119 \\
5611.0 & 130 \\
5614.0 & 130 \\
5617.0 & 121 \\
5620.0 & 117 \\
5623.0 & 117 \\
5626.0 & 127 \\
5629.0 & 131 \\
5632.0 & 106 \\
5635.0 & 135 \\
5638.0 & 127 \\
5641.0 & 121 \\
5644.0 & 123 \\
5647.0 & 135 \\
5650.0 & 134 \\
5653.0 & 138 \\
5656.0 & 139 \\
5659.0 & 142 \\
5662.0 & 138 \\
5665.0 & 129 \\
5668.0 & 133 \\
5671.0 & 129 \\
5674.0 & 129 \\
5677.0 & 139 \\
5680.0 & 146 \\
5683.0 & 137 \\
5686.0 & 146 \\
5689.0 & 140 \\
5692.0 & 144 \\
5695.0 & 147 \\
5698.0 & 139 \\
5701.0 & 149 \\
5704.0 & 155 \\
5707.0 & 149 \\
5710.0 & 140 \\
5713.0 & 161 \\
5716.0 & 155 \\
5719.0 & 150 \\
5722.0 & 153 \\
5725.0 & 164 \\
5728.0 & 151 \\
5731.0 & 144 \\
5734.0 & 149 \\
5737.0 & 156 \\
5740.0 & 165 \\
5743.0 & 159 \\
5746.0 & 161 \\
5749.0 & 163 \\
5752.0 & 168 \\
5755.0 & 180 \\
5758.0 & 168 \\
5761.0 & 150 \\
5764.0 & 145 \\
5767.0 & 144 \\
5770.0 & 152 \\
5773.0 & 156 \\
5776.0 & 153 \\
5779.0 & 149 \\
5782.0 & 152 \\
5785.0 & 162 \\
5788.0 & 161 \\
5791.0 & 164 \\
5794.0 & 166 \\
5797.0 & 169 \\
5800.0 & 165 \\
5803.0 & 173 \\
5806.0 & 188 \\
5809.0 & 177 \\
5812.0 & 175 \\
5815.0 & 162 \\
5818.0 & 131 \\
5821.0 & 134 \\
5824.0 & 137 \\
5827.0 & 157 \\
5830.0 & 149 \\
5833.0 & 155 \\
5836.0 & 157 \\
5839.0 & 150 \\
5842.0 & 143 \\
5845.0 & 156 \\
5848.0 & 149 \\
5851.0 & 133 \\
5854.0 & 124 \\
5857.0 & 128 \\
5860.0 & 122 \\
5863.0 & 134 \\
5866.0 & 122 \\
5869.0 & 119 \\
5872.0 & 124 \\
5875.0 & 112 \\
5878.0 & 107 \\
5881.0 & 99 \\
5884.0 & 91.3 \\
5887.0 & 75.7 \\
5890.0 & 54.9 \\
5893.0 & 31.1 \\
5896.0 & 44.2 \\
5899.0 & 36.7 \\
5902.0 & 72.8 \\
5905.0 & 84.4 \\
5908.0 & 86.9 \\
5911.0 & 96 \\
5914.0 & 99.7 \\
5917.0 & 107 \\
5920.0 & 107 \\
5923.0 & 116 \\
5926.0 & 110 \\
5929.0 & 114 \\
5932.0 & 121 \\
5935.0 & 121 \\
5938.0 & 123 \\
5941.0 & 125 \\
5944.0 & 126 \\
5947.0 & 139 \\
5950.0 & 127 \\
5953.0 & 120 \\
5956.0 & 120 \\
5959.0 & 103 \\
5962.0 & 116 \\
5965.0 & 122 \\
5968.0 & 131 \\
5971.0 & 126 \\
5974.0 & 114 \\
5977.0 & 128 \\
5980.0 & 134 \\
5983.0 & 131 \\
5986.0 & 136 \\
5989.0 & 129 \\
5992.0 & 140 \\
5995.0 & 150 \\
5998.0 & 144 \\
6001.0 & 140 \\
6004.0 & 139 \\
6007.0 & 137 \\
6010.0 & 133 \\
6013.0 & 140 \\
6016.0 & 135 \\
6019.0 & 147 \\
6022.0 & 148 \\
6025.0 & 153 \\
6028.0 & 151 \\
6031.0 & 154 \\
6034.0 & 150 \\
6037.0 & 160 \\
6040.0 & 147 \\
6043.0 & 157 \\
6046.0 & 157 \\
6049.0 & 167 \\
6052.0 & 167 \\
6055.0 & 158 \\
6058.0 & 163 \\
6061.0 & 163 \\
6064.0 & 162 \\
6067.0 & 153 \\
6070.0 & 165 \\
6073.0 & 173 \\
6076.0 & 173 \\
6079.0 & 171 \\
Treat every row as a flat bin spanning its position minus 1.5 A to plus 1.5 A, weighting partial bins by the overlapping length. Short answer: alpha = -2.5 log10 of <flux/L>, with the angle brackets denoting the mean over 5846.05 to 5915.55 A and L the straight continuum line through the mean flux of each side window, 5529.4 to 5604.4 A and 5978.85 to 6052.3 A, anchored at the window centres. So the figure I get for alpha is 0.38 mag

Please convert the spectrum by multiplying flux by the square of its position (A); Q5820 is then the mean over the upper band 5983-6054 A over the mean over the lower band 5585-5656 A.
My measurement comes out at 1.35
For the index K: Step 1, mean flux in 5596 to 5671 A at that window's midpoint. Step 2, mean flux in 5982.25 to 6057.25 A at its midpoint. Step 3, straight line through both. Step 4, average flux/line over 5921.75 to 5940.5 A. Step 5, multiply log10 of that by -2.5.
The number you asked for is 0.20 mag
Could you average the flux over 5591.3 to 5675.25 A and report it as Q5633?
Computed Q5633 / 127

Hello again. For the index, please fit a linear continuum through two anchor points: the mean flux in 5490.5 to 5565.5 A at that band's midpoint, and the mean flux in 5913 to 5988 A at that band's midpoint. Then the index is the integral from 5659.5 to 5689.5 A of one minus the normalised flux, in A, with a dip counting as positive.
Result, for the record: -4.2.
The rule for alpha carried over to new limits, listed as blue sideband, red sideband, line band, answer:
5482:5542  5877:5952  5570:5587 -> -0.15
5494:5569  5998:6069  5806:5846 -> -0.12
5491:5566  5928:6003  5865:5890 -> 0.22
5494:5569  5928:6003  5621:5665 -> -0.07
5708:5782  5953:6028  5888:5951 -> 0.39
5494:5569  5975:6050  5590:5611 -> 0.03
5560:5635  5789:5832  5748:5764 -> -0.09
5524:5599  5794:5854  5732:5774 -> -0.08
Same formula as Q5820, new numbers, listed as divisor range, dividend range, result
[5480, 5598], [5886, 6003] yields 1.04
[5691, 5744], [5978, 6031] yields 1.02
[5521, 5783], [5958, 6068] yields 1.18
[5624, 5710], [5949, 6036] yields 1.11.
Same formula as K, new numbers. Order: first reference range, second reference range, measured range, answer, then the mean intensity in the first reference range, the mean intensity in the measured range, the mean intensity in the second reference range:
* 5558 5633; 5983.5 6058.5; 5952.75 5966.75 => 0.24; 125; 116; 148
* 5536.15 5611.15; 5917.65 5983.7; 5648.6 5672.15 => -0.10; 124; 135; 121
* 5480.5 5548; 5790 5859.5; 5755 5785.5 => -0.05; 120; 154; 153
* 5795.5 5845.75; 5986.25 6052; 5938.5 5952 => 0.17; 158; 128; 147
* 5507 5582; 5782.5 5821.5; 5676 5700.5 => 0.02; 122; 143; 164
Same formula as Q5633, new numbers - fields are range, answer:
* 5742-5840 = 159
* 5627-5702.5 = 135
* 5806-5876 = 143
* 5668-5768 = 151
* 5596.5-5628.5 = 121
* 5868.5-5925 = 87.3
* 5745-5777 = 158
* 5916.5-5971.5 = 120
